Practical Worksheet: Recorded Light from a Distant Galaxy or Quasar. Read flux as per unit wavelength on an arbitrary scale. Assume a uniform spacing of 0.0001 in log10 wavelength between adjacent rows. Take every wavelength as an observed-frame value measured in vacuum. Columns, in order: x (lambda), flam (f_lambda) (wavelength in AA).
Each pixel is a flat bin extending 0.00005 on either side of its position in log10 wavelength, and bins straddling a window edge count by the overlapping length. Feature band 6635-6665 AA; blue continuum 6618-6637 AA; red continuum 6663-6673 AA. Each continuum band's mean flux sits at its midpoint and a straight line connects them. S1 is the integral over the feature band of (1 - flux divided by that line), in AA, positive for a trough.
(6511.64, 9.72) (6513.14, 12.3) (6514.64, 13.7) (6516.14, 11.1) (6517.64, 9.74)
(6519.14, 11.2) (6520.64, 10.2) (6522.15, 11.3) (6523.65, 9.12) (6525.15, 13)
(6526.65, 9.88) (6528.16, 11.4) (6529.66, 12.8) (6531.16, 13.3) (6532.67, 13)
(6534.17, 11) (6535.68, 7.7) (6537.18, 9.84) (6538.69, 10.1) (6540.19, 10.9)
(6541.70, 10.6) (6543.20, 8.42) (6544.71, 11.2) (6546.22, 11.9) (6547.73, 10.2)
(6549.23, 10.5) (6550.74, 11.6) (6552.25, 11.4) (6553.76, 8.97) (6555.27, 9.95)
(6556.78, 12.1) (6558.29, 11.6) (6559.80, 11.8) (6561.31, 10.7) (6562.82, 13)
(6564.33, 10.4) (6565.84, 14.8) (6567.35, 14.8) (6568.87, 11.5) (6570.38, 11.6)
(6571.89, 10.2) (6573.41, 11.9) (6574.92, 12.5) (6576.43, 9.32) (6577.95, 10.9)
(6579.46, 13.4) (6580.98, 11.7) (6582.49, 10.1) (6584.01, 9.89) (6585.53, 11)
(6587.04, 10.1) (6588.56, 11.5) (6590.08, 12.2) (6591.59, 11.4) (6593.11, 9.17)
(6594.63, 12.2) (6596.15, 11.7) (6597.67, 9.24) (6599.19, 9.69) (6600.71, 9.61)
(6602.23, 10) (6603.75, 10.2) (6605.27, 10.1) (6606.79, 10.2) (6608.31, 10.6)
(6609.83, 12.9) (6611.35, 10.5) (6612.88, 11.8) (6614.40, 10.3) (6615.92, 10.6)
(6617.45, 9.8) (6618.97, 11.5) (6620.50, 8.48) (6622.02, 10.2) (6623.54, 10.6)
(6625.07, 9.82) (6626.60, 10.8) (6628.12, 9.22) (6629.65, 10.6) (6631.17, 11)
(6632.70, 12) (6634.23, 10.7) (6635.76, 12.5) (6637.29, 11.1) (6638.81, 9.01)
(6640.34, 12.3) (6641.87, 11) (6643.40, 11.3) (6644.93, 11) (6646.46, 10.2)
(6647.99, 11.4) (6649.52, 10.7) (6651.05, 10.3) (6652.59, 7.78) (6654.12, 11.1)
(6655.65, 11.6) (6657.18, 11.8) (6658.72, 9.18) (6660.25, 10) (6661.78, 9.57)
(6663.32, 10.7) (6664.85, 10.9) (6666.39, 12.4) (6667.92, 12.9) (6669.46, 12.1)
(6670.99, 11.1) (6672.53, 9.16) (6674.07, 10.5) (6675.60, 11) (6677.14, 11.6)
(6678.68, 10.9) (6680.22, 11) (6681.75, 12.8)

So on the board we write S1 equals 1.1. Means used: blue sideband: 10.6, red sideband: 11.4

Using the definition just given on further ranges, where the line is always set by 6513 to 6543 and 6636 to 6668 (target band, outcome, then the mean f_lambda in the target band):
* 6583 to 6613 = 0.6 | 10.7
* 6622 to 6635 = 0.3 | 10.6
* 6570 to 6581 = -0.5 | 11.4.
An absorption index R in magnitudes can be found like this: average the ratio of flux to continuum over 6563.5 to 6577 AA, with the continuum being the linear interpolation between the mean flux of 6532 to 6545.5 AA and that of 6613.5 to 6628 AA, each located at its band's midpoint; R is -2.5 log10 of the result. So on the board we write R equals -0.16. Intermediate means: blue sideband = 10.3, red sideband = 10.2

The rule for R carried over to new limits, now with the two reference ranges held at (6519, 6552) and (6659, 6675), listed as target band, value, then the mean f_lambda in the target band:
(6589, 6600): 0.007 mag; 10.8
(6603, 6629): 0.044 mag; 10.4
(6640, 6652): -0.004 mag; 10.9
